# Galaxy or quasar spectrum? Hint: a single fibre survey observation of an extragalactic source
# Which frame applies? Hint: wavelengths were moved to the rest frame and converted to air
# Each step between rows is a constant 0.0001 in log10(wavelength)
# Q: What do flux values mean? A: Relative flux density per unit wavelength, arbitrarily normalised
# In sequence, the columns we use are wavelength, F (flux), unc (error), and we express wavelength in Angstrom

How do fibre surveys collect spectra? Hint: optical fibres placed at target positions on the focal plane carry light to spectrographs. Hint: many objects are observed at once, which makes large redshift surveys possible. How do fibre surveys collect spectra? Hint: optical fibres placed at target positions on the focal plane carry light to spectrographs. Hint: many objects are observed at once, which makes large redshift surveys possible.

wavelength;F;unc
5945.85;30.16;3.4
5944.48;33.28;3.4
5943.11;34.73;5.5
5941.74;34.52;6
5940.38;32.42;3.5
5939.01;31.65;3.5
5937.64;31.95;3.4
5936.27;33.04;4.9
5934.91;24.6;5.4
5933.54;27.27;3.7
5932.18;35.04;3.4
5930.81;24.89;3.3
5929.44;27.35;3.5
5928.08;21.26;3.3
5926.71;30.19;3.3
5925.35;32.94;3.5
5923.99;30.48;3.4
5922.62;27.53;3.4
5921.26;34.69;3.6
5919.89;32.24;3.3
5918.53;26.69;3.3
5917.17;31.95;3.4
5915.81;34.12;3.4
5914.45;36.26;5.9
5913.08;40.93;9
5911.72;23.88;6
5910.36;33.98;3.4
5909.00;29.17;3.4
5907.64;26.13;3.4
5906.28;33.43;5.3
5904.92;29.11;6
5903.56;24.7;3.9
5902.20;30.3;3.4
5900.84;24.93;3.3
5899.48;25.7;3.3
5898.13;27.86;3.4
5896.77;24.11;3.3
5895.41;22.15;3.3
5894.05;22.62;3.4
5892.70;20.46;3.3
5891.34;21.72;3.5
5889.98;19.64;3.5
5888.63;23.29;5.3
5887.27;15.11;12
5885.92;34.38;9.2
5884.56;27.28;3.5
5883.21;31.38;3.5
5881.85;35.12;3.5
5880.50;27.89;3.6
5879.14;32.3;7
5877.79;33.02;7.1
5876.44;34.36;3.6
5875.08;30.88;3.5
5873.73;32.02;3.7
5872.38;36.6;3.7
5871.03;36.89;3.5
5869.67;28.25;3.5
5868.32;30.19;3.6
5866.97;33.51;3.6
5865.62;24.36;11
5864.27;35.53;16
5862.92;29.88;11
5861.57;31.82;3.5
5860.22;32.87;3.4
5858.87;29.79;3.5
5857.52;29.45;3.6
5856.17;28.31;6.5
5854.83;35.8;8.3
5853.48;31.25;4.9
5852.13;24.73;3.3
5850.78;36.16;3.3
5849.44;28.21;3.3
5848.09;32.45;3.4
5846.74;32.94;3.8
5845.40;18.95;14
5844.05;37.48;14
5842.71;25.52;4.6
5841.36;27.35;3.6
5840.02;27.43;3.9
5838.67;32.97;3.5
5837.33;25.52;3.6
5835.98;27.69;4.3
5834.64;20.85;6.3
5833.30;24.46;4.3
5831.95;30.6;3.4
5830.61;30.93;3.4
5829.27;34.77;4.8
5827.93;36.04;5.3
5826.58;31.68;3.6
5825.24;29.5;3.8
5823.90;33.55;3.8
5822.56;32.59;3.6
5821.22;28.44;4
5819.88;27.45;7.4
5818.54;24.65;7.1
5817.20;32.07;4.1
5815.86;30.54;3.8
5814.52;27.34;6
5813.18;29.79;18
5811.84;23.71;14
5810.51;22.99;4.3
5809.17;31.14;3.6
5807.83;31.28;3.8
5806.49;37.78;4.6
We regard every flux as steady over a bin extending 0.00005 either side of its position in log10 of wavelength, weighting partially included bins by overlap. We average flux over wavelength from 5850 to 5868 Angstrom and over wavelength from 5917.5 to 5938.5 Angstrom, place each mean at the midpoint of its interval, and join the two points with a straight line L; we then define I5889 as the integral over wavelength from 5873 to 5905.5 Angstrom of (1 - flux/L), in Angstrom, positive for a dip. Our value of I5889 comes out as 3.5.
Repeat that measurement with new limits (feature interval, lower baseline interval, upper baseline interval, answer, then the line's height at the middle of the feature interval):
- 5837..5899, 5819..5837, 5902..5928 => 2.20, 30.2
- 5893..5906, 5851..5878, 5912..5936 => 2.14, 30.9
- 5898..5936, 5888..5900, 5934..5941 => -3.84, 27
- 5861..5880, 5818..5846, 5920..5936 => -2.01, 29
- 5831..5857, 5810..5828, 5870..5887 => 1.30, 30.4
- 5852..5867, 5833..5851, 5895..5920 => -1.10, 28.6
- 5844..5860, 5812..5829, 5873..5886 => 0.40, 31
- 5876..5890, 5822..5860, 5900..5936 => 0.47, 29.8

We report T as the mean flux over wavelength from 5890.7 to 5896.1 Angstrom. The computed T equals 21.7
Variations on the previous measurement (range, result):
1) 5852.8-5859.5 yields 30.9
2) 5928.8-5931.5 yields 26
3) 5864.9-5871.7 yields 30.6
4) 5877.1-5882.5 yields 32.1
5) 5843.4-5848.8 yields 30.4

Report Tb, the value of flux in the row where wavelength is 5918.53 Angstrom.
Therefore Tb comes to 26.69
